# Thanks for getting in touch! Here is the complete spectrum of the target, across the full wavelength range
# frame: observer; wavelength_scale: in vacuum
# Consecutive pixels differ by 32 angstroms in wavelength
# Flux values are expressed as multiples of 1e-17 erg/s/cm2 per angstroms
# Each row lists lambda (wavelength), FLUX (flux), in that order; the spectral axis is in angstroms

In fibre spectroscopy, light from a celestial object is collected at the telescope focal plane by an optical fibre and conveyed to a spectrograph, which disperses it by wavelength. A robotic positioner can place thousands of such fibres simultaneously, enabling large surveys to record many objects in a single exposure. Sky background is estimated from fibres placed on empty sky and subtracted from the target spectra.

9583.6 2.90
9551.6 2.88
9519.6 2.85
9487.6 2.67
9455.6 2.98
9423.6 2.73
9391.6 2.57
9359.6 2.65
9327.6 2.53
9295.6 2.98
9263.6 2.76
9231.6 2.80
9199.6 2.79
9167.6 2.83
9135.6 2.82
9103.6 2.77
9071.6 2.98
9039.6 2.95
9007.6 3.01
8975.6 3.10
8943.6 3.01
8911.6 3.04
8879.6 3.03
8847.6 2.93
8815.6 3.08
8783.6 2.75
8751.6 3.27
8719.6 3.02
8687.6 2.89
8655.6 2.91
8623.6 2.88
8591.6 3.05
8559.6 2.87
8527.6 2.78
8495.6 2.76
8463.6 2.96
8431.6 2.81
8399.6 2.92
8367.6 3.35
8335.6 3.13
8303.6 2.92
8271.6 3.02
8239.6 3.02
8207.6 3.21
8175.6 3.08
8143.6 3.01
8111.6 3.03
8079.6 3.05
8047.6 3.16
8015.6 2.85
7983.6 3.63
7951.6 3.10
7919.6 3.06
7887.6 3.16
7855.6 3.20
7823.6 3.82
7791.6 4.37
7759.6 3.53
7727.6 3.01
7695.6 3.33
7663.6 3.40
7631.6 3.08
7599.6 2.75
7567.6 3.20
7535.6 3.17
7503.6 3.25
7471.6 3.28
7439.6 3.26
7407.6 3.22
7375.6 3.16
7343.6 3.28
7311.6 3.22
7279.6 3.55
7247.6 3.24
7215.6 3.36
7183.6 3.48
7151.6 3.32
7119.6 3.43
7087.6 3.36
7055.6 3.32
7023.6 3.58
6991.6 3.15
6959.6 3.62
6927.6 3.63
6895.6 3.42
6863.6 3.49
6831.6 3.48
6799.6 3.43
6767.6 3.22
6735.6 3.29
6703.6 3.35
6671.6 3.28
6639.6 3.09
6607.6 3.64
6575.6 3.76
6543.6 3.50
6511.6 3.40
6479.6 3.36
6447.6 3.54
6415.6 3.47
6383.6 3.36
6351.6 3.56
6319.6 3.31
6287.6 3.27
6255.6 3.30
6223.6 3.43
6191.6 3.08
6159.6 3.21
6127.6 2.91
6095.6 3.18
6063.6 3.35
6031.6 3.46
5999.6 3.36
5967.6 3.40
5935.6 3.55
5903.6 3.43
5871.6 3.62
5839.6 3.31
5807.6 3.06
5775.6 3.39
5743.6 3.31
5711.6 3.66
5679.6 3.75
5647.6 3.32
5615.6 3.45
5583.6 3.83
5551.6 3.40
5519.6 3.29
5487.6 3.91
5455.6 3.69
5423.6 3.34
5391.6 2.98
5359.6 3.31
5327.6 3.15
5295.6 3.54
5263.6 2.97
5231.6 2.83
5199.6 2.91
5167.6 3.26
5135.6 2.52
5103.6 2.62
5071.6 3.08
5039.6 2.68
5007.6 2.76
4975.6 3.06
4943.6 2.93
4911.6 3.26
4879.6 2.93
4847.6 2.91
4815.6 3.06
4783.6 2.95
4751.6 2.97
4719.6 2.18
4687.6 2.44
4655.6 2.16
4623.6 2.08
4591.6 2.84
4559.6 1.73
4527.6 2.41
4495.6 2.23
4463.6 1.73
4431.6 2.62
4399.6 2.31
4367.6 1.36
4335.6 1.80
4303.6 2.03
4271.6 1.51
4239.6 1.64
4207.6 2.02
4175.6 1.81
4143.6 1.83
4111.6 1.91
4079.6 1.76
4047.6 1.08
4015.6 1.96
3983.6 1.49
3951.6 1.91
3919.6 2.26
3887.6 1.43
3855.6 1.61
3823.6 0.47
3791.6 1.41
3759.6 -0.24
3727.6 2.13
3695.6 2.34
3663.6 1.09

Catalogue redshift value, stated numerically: 0.19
